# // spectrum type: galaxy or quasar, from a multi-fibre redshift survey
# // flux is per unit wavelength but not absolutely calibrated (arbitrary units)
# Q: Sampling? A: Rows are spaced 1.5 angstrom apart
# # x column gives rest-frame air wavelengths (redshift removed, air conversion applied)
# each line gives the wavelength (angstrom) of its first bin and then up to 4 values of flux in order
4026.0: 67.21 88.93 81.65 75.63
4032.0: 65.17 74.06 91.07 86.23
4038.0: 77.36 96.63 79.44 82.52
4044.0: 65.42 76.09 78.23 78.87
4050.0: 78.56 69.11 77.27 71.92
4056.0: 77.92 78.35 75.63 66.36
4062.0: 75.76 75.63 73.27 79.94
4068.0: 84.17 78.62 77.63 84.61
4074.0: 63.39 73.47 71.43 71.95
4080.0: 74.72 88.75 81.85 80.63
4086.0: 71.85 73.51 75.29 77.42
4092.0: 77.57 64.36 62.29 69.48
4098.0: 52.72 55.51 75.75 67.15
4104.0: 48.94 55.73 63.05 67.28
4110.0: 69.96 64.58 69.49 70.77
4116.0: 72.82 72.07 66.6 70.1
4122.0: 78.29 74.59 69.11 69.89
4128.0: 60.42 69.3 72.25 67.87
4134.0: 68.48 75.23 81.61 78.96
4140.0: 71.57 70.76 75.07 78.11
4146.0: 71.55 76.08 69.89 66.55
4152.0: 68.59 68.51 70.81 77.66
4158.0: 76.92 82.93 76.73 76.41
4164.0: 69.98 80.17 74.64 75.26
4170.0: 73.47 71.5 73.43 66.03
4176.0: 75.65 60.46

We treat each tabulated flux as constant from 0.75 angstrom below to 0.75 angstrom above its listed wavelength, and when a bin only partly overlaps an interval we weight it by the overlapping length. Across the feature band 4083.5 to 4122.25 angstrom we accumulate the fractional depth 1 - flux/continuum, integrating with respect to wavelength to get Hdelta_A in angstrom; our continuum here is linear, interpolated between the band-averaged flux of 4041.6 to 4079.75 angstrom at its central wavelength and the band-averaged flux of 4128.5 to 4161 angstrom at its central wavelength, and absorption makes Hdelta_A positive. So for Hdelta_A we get 3.23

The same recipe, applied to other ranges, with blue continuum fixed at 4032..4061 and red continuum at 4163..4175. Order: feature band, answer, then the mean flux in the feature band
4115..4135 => 1.2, 70.2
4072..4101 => 1.6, 72.1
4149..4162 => 0.1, 73.4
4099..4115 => 2.4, 64.4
